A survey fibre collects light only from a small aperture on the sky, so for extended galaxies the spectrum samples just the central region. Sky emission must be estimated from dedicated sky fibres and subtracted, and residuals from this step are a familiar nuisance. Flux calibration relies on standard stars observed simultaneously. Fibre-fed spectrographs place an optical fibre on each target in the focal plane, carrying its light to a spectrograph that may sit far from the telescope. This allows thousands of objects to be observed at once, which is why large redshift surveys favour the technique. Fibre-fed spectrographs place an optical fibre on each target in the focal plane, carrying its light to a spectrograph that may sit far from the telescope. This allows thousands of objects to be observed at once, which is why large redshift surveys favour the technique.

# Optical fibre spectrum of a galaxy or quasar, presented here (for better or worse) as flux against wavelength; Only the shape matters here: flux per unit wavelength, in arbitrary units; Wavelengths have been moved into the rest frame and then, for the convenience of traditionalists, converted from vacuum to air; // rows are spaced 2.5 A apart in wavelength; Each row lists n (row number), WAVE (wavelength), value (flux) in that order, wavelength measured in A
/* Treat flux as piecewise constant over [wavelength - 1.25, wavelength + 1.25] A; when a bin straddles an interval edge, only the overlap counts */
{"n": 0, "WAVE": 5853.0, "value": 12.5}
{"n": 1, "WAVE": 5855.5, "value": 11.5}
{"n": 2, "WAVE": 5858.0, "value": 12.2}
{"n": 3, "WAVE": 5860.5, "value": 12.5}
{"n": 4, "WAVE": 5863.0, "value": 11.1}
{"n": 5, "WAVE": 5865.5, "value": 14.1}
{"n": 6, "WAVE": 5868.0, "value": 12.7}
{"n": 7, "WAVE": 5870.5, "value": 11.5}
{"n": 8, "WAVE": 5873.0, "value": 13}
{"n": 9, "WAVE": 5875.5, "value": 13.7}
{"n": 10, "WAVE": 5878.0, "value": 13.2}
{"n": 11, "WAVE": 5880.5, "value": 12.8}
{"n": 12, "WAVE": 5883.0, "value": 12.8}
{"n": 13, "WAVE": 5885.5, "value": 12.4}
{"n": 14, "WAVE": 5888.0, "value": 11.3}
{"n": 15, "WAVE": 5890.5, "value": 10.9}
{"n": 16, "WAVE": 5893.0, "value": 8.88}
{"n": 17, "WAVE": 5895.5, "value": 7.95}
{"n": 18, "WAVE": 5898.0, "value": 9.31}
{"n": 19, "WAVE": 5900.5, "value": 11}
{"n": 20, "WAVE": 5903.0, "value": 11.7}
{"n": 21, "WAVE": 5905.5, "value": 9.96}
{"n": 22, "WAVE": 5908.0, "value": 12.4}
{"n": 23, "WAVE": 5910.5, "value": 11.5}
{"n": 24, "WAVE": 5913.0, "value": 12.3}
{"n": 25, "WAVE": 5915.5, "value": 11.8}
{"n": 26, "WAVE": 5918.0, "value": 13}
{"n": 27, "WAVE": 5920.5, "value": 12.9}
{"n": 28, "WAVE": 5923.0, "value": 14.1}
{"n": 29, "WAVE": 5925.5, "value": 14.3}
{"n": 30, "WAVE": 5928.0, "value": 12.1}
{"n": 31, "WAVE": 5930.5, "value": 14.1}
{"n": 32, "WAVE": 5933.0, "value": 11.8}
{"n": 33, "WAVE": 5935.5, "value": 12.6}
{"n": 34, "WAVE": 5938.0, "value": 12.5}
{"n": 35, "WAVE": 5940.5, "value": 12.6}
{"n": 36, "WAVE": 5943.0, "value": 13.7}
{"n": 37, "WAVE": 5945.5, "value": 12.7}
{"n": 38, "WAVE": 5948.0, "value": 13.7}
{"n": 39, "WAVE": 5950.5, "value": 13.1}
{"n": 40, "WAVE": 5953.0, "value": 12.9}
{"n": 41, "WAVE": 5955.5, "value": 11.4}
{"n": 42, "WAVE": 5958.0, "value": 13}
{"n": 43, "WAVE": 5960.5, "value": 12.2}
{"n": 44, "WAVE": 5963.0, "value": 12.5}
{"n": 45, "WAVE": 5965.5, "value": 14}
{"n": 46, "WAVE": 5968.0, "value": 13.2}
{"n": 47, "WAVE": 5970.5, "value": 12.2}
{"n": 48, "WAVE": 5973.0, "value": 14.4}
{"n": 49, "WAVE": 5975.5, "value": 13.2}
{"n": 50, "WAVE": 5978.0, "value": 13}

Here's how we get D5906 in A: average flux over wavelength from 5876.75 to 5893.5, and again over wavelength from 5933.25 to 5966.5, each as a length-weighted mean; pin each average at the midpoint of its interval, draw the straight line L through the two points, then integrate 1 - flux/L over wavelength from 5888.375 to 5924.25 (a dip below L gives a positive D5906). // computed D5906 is 2.7 A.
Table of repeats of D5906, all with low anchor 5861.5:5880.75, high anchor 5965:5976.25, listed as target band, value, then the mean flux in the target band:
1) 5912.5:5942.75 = 0.5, 12.9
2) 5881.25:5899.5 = 3.3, 10.6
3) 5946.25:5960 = 0.5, 12.8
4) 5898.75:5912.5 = 1.8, 11.3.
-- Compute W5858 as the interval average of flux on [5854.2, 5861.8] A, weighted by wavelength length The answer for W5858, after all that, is 12.1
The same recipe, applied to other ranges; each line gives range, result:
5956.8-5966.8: 12.9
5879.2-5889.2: 12.3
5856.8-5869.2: 12.5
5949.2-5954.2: 13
